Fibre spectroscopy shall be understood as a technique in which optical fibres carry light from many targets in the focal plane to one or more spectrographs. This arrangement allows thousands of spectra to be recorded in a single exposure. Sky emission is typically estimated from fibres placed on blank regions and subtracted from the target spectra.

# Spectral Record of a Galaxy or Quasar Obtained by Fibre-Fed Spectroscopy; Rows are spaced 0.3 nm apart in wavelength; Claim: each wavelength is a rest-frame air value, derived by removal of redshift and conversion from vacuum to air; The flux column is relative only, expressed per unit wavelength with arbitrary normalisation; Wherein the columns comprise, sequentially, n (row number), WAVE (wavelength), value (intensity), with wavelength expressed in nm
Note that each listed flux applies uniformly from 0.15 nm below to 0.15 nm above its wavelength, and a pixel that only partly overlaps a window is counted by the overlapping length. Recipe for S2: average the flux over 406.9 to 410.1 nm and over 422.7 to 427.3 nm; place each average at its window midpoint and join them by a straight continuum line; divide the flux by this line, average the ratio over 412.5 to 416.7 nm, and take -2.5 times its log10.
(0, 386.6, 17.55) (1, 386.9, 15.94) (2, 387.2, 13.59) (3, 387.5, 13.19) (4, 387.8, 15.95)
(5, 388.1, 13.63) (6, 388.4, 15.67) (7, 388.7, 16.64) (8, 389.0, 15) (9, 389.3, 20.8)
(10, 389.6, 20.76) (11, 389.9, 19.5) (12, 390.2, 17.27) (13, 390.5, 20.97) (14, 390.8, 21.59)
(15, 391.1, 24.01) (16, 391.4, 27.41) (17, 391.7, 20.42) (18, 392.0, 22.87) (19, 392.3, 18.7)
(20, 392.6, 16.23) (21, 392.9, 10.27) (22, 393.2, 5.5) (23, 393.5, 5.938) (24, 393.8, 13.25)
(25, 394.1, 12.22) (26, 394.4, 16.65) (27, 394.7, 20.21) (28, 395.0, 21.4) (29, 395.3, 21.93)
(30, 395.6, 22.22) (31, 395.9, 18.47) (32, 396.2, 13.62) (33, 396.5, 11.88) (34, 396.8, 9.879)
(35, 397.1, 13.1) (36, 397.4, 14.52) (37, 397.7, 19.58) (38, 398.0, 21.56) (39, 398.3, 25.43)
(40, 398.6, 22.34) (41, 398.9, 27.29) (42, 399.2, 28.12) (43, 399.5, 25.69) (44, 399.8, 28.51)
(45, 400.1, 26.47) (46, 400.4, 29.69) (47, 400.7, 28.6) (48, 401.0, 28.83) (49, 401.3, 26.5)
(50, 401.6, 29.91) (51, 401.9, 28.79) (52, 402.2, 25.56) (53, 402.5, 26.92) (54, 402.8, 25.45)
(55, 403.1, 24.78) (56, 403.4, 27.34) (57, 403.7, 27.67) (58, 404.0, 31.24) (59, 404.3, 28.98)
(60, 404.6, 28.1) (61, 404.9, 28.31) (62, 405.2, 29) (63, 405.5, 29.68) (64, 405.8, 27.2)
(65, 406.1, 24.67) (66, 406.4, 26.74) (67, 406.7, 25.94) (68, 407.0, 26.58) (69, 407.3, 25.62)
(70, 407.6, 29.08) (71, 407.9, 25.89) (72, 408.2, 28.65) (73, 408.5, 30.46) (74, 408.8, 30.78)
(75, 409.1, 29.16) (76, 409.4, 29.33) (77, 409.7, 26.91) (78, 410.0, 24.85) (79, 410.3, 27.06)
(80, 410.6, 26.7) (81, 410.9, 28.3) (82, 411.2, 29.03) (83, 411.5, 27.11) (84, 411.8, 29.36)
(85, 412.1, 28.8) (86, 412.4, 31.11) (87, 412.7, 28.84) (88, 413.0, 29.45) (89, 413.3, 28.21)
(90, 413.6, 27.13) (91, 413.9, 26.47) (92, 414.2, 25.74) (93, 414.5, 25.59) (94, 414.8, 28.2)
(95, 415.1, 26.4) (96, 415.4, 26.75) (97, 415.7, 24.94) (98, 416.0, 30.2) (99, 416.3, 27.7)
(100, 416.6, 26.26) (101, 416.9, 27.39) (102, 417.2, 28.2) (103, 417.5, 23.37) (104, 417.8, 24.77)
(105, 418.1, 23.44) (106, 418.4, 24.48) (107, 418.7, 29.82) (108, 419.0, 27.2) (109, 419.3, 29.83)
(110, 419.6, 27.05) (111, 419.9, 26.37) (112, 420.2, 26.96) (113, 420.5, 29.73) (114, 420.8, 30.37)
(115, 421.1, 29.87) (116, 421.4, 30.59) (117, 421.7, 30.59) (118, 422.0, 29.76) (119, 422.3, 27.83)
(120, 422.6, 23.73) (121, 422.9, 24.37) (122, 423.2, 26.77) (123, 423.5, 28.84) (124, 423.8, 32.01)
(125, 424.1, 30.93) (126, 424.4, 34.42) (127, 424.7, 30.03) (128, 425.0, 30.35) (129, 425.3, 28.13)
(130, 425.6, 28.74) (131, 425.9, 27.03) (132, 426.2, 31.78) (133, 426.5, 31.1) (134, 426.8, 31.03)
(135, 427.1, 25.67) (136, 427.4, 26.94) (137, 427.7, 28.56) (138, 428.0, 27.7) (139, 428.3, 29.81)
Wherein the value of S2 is 0.05 mag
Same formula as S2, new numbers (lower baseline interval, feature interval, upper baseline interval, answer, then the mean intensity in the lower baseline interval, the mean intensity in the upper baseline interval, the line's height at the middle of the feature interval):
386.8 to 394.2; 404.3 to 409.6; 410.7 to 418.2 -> -0.17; 16.7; 27.3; 24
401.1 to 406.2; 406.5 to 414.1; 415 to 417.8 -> -0.03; 27.7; 26.7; 27.2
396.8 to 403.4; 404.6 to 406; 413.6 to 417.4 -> -0.11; 24.8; 26.9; 25.5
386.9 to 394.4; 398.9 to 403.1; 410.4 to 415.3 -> -0.25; 16.7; 27.9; 21.9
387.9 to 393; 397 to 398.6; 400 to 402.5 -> 0.29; 19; 28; 25.1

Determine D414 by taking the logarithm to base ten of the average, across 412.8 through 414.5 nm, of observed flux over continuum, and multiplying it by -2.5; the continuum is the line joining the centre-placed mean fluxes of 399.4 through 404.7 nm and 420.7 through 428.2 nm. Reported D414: 0.04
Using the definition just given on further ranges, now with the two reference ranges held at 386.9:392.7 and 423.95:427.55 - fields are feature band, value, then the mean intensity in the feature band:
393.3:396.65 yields 0.25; 16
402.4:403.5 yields -0.15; 26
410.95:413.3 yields -0.14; 29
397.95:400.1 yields -0.20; 25.8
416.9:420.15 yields 0.04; 26.5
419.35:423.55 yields 0.01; 28.1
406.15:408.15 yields -0.12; 26.6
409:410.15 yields -0.12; 27.5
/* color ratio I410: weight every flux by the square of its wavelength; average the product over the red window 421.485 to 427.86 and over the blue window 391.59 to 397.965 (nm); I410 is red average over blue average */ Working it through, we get 2.1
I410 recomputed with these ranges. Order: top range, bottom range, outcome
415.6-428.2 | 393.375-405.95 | 1.35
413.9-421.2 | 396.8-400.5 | 1.30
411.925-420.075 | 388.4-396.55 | 1.73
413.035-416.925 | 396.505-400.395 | 1.34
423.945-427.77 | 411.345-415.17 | 1.13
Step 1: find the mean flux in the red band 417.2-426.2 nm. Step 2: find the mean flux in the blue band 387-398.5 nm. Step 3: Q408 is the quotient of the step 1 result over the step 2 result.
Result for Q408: 1.6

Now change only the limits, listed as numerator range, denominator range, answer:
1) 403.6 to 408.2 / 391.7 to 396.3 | 1.72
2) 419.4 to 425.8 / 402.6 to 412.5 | 1.04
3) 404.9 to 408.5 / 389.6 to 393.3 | 1.44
